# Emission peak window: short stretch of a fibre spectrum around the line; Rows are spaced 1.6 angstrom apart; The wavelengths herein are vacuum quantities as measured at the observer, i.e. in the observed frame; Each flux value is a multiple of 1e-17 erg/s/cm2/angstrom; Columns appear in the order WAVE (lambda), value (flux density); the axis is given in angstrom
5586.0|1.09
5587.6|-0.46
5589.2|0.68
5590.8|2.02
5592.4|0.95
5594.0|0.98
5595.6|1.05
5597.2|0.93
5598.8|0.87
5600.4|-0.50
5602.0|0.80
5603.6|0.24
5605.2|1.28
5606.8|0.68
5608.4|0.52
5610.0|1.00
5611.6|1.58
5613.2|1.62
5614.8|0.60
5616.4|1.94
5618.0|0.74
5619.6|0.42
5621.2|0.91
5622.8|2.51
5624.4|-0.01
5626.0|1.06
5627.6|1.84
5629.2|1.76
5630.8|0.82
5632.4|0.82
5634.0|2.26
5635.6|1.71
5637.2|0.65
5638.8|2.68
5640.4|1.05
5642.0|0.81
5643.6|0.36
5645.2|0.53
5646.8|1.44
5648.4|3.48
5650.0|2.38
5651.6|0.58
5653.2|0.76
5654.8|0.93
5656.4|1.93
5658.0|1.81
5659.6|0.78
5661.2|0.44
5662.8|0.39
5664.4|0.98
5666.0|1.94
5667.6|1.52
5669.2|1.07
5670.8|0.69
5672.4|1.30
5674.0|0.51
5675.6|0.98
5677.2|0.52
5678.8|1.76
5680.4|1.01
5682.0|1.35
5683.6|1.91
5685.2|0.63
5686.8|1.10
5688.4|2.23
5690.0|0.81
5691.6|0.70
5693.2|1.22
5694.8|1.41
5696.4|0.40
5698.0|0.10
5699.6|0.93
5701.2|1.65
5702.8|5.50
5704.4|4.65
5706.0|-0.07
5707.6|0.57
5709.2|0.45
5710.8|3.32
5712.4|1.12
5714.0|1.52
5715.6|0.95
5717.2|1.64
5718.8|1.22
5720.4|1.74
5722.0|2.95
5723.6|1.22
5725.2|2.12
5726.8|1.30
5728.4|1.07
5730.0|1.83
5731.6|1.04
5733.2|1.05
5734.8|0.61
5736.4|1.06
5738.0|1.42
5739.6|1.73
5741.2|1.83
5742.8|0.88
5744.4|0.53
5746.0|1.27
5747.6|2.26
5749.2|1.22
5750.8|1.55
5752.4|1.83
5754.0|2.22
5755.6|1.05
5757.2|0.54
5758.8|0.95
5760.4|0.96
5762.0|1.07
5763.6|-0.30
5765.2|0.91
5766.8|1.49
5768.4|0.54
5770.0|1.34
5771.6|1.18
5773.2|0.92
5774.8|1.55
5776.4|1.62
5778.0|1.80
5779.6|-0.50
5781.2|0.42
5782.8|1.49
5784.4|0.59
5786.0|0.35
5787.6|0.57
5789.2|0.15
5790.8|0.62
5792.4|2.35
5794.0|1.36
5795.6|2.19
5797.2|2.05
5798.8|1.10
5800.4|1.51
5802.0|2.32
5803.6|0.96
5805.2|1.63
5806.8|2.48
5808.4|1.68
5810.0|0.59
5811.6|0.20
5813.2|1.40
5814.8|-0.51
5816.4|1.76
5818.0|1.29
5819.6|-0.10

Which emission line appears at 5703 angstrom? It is [O III]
